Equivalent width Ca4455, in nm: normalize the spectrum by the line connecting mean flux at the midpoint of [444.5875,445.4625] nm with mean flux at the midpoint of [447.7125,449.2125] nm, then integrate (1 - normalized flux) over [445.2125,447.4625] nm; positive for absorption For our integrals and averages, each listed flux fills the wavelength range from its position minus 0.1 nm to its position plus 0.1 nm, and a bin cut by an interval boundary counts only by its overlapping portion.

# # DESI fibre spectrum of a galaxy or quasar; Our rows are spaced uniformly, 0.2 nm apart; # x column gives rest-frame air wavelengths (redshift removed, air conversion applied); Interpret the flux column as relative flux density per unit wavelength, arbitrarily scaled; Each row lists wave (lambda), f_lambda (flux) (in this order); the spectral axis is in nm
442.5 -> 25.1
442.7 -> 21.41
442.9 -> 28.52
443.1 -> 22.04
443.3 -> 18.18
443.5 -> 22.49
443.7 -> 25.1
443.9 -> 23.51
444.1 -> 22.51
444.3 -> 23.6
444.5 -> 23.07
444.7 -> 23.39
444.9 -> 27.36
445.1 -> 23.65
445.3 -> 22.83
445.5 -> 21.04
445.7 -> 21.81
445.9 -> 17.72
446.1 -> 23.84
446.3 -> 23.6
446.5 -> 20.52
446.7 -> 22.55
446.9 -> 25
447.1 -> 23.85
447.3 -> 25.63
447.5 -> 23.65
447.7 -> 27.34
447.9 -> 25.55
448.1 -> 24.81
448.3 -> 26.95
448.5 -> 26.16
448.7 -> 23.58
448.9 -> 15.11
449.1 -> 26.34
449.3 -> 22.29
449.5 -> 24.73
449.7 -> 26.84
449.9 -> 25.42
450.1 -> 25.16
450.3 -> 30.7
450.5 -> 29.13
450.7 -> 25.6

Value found 0.14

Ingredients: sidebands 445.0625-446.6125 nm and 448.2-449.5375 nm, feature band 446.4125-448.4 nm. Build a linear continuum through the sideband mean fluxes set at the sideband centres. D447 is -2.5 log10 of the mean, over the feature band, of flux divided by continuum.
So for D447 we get -0.09 mag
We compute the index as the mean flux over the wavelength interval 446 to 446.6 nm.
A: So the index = 22.7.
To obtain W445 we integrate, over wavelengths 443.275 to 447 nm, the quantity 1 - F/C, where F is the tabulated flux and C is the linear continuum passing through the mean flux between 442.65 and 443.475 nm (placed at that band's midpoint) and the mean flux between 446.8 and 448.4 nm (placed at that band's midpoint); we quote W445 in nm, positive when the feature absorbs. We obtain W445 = 0.16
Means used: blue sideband 22.6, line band 22.8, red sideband 25.3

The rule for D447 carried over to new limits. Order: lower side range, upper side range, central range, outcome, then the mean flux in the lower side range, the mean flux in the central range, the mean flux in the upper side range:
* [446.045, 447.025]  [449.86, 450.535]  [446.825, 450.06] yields 0.04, 23.1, 24.6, 27.6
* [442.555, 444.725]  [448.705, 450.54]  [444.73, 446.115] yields 0.05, 23.1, 22.6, 24.9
